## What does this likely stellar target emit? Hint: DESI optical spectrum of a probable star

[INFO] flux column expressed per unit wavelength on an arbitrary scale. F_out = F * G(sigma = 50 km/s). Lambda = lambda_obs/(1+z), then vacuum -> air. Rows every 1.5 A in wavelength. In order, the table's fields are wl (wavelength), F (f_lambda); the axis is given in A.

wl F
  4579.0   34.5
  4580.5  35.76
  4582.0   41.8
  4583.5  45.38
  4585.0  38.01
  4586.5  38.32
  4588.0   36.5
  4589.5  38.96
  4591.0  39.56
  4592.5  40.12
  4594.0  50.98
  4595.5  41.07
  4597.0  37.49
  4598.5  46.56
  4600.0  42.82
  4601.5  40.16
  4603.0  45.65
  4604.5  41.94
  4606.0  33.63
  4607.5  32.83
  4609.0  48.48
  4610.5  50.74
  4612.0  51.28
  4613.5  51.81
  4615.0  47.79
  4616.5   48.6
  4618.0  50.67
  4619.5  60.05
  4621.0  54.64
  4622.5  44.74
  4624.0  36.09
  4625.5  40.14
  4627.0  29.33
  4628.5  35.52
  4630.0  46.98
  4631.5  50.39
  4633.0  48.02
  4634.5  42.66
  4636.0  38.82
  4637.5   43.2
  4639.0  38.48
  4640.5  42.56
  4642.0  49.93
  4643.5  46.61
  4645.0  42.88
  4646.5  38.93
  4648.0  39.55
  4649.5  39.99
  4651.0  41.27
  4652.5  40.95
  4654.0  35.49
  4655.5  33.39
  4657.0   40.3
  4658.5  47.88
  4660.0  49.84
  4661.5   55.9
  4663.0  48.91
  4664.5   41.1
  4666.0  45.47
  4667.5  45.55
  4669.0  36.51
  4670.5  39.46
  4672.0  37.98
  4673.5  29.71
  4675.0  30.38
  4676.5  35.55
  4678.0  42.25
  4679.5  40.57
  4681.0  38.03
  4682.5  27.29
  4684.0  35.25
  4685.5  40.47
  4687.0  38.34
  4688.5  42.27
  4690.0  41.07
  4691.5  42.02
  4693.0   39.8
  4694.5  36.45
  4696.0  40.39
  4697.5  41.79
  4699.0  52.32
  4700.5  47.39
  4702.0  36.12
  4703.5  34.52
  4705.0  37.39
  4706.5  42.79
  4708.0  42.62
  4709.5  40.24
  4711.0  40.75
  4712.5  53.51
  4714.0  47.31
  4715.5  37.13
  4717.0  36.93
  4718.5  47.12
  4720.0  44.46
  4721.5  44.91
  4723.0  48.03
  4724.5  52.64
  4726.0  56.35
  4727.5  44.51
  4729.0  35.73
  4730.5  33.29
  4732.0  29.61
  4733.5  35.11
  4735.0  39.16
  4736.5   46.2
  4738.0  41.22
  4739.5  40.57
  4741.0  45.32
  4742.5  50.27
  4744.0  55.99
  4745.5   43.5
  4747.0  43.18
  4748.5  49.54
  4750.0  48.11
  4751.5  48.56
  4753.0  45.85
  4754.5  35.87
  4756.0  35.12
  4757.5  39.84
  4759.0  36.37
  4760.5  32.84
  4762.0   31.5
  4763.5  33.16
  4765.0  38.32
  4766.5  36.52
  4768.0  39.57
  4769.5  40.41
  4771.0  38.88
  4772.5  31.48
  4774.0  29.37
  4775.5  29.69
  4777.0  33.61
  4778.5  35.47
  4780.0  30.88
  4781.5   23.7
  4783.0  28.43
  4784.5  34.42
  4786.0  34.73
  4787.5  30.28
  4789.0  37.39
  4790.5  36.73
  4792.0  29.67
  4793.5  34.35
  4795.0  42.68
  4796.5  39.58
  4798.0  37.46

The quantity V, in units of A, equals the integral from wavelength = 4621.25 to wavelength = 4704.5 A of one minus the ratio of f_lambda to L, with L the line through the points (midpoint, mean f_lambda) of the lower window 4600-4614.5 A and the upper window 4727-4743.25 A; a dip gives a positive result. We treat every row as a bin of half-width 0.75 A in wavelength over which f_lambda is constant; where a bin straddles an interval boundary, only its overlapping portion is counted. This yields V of 2.7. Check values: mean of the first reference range 44.1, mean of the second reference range 40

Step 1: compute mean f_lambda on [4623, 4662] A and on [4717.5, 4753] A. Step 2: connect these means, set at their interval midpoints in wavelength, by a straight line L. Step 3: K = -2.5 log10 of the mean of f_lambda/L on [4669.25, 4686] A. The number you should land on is 0.19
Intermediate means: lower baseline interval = 42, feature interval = 36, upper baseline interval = 44.5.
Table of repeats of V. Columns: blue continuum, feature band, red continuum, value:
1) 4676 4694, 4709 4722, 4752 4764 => -2.0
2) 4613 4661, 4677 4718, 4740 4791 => 0.3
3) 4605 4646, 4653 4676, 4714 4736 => 1.3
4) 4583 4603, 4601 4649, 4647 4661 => -3.4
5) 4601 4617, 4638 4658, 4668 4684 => -0.6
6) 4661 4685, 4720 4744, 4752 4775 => -3.8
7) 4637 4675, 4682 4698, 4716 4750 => 1.5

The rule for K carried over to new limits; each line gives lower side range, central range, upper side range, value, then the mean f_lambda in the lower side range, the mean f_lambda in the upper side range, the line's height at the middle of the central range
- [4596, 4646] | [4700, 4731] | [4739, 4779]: -0.05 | 44.2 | 39.6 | 41.1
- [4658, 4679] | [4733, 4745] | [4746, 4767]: -0.11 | 41.8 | 39.7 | 40.1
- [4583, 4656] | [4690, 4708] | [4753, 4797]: -0.06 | 42.9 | 34.7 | 38.7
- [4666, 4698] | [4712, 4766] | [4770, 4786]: -0.22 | 38.3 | 31.9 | 34.5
